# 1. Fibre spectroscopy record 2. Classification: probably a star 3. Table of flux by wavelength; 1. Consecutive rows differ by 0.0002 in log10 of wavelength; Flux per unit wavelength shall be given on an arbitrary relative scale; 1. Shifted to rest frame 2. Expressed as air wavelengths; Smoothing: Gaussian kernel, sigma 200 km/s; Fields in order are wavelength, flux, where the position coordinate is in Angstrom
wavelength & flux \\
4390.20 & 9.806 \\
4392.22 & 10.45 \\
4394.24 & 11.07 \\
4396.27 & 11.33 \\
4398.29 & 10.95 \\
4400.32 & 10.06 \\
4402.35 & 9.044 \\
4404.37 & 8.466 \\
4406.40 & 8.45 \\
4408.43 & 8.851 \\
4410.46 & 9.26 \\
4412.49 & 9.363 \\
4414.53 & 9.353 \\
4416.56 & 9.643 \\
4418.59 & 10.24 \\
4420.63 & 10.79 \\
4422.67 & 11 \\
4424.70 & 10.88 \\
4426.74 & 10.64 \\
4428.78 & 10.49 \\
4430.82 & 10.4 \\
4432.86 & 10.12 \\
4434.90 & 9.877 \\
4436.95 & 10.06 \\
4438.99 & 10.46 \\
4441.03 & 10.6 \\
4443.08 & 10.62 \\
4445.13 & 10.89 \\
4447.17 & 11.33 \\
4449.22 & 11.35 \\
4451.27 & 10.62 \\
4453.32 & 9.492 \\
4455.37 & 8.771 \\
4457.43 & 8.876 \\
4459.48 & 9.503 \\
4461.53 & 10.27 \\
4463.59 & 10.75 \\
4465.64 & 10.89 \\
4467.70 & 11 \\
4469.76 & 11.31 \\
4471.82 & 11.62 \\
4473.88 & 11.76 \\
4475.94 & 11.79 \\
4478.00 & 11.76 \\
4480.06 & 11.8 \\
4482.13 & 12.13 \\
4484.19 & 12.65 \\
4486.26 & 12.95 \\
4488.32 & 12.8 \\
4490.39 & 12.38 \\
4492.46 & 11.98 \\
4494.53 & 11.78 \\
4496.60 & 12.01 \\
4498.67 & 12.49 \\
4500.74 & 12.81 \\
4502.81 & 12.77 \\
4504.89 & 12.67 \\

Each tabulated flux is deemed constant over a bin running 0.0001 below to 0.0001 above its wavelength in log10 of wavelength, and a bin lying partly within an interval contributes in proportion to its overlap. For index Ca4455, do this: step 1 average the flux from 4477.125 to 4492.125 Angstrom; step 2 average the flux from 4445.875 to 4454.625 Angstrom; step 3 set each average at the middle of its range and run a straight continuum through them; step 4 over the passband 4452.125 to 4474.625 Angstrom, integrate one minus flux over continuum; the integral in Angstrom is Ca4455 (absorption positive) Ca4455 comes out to 1.88 Angstrom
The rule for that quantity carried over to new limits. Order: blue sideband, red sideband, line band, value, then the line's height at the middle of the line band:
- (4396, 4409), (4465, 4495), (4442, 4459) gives 1.2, 11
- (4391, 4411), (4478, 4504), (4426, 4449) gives 0.7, 10.8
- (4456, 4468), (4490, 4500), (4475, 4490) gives -1.2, 11.4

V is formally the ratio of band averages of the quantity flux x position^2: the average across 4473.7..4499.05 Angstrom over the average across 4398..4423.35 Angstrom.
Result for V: 1.31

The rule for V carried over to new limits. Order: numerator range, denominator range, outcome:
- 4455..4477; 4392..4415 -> 1.13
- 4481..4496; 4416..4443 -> 1.22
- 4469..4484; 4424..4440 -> 1.16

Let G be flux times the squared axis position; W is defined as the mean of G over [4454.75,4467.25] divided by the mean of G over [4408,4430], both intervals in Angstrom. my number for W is 1.00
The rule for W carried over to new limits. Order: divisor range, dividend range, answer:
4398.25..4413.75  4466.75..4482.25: 1.30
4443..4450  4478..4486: 1.12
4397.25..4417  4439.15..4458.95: 1.12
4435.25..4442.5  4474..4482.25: 1.16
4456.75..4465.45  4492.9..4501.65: 1.24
